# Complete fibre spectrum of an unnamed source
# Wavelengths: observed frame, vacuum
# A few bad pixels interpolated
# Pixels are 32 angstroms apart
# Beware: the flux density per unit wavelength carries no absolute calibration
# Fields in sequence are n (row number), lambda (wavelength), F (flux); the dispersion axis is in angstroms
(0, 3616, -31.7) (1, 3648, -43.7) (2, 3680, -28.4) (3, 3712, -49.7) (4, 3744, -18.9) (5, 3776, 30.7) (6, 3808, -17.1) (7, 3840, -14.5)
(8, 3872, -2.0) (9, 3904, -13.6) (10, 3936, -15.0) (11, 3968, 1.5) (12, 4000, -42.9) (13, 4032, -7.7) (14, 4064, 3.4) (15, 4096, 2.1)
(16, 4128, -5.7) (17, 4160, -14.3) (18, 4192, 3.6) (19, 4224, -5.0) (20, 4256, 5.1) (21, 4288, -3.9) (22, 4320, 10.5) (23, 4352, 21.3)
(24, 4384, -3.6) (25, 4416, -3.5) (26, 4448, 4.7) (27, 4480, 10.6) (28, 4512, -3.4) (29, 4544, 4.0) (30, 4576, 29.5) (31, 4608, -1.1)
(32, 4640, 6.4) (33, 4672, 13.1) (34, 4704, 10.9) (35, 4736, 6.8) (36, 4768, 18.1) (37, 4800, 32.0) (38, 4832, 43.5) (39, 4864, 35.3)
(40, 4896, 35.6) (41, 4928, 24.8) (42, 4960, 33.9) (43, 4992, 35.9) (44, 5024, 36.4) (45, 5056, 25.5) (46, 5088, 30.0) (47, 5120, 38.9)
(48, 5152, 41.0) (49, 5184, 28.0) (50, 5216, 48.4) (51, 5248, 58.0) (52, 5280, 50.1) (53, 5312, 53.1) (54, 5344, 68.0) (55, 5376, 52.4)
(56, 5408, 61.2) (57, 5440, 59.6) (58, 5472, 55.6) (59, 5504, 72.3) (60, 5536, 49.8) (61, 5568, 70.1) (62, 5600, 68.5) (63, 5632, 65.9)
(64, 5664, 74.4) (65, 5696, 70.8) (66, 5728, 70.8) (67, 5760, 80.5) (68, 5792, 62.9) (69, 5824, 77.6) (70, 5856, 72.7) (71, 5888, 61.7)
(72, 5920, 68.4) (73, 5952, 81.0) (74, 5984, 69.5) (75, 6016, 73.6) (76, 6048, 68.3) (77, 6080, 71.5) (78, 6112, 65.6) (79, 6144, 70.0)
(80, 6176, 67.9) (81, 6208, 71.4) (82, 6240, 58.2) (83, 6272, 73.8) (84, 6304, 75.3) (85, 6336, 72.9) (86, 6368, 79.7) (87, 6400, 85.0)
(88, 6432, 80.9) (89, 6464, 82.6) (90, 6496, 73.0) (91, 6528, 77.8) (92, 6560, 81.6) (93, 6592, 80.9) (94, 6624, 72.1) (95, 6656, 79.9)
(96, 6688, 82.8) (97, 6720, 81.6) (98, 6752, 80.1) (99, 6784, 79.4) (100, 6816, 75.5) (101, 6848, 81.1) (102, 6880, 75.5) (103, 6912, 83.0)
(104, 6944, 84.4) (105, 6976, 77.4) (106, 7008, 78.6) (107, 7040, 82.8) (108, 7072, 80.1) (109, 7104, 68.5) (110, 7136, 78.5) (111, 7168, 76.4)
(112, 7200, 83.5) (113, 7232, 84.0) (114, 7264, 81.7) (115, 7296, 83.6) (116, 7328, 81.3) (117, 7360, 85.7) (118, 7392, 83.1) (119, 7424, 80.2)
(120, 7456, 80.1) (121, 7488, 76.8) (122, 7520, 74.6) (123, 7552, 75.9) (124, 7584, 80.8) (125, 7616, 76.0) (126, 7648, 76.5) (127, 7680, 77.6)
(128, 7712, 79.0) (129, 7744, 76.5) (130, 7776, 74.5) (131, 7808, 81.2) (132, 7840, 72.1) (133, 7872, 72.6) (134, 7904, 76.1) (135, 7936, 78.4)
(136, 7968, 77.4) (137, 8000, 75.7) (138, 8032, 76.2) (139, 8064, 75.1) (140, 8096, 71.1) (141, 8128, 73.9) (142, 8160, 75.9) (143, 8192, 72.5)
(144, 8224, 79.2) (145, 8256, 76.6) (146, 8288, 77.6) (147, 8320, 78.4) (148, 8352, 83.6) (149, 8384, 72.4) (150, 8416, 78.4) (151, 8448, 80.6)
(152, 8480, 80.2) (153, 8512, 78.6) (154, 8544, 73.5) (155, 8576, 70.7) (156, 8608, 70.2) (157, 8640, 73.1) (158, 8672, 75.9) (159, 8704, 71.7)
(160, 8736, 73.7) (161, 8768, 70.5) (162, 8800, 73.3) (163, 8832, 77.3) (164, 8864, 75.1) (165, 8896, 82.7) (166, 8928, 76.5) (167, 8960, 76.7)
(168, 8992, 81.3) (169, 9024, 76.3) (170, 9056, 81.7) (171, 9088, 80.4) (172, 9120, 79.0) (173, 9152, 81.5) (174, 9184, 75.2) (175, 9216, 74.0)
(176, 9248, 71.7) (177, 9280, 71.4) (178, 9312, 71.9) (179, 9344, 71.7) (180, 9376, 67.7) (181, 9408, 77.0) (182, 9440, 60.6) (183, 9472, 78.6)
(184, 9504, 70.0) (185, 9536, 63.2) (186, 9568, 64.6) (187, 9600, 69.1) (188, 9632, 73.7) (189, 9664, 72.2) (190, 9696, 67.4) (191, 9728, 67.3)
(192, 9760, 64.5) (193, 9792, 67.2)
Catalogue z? 0.20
